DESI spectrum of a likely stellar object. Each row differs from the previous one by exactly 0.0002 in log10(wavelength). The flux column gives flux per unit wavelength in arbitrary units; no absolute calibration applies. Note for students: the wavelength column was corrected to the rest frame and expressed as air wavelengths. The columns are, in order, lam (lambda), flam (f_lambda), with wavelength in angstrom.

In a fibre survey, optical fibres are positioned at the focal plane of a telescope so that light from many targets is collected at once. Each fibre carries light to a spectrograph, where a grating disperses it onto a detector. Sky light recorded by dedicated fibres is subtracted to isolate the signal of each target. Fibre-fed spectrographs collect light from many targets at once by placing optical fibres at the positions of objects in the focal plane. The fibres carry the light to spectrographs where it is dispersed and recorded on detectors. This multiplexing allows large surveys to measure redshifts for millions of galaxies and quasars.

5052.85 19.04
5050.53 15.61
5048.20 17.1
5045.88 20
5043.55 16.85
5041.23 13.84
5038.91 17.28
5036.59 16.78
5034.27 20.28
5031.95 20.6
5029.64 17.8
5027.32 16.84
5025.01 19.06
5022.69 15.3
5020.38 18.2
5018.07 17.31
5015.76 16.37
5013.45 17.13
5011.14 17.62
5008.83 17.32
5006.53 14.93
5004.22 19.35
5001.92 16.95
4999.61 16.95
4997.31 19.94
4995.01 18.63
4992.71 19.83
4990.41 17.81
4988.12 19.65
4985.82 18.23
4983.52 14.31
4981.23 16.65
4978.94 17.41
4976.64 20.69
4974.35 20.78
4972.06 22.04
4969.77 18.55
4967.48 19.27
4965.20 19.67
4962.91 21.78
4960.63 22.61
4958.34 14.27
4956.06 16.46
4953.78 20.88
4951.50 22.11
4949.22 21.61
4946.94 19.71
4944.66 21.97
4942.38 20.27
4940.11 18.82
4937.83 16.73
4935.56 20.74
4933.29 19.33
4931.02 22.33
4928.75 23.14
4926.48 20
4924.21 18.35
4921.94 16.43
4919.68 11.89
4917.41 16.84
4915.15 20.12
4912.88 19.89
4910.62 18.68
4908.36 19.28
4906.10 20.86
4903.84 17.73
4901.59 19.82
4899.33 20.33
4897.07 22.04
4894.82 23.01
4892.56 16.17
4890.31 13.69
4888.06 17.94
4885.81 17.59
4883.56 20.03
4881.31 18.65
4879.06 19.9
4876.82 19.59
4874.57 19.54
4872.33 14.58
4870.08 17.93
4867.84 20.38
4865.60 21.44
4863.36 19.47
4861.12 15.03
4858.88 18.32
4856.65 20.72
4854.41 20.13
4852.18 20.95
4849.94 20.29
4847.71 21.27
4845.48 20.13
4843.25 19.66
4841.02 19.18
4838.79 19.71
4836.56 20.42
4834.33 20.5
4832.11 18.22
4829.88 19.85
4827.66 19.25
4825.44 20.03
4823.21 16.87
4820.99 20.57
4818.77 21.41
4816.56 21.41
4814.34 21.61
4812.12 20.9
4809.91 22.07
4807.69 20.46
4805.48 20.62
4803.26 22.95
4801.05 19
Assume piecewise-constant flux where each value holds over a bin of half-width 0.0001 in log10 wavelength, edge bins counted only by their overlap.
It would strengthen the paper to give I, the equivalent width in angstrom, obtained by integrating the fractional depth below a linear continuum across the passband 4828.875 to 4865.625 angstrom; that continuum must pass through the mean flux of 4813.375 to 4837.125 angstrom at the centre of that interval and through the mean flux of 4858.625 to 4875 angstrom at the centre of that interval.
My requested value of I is -1.1 angstrom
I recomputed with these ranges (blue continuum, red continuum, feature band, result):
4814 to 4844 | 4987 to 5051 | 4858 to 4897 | 1.6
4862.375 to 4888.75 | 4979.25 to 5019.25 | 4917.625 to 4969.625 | -3.5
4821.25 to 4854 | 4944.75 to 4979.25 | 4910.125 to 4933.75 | 1.3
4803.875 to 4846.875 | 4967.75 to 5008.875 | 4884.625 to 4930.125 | 1.3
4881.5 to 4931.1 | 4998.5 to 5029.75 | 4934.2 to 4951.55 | -1.7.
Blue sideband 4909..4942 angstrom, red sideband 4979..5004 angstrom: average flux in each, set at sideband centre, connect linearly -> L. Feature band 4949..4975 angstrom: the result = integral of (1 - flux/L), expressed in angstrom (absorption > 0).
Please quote -2.3 angstrom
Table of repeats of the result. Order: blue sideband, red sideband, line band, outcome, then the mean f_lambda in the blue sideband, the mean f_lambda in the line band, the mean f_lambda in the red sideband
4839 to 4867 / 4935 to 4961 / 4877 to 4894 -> 1.52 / 19.7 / 17.9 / 19.6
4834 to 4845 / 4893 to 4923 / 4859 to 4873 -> 0.88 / 19.9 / 18.3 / 18.9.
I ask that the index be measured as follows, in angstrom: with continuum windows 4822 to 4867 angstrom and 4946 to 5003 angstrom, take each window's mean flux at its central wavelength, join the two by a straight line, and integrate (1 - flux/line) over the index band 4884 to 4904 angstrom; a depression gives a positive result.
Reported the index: 0.6 angstrom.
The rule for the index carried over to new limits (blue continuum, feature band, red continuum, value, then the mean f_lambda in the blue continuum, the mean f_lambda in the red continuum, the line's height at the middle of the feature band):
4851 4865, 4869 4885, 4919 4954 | 0.6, 19.2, 19.7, 19.3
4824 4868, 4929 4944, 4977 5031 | -1.2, 19.7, 17.6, 18.5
